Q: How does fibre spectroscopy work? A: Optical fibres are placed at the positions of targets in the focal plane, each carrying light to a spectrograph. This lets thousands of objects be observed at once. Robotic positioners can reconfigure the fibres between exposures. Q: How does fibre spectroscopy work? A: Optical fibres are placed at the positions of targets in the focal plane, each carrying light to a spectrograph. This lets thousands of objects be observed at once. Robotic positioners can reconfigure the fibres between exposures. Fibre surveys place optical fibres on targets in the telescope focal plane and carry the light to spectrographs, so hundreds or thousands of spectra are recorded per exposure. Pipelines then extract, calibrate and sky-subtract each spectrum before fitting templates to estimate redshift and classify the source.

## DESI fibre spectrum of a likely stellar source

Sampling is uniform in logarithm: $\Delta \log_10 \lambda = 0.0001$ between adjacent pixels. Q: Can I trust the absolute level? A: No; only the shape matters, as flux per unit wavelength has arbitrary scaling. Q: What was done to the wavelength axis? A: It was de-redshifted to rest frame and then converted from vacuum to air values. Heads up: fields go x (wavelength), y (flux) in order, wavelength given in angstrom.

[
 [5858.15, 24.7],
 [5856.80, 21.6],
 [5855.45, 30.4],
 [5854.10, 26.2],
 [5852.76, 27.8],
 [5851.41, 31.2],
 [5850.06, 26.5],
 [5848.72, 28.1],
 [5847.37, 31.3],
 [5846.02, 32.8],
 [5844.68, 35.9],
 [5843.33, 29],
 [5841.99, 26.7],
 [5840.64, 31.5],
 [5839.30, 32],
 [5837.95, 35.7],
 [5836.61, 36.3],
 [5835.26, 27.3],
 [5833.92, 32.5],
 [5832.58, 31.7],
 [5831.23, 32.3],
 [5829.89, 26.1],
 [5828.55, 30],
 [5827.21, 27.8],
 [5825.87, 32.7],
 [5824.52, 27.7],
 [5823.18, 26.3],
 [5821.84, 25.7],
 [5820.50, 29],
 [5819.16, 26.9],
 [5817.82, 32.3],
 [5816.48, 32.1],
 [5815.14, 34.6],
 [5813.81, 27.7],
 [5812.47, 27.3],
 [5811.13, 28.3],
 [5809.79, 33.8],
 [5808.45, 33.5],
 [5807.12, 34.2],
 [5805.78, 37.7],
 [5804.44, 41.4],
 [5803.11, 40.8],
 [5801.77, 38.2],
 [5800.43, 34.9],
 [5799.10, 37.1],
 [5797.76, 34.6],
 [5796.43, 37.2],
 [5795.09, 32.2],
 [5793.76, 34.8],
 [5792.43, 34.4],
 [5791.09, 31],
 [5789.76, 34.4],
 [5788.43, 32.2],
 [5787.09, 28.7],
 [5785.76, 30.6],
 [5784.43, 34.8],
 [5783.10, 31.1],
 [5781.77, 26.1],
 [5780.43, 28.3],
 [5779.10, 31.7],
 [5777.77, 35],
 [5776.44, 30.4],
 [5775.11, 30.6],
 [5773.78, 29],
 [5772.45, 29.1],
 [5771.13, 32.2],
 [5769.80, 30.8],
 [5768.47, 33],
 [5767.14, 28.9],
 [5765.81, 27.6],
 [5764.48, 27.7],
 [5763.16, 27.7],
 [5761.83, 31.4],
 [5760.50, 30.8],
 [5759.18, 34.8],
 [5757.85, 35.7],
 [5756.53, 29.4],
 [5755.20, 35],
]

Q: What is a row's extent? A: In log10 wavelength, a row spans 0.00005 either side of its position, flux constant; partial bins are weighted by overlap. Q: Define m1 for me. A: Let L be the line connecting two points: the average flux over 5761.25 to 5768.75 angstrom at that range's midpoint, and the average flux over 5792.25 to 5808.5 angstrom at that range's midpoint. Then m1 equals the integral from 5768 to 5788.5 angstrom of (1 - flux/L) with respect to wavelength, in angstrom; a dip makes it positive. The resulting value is 0.7 angstrom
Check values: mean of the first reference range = 29.2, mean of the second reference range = 36.4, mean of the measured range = 30.8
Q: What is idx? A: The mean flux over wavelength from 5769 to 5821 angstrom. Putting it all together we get 32.6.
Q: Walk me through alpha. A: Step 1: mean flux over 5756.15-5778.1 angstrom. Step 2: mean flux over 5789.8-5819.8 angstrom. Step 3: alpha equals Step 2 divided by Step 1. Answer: 1.1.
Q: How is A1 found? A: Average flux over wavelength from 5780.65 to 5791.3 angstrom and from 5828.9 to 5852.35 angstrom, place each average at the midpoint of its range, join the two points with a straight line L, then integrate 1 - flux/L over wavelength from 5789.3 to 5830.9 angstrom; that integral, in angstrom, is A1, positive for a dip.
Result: -1.9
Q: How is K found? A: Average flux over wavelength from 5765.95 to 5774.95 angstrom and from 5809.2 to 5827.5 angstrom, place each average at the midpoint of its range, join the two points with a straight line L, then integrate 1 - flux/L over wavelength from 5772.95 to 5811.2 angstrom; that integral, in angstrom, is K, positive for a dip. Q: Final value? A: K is -4.5 angstrom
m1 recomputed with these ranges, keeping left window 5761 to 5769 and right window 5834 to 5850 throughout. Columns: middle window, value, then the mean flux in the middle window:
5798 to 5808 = -2.4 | 37.5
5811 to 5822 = 0.4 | 29.6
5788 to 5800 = -1.7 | 34.3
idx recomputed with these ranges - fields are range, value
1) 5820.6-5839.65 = 30.2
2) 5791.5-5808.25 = 36.3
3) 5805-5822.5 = 31.1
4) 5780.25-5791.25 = 30.9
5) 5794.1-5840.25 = 32.3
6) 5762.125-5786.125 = 30.3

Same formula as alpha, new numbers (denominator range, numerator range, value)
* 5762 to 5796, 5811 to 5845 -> 0.98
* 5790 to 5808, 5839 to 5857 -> 0.82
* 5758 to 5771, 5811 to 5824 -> 0.95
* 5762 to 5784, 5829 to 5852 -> 1.03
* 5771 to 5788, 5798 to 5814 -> 1.14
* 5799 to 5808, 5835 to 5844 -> 0.83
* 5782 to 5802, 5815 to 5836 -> 0.88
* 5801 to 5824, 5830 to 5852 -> 0.96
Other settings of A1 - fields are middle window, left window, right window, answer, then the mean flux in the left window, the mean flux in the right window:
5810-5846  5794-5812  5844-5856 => 2.5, 35.6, 30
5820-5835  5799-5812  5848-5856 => 1.4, 35.8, 28.4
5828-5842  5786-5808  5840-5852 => 0.0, 35.1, 30.3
